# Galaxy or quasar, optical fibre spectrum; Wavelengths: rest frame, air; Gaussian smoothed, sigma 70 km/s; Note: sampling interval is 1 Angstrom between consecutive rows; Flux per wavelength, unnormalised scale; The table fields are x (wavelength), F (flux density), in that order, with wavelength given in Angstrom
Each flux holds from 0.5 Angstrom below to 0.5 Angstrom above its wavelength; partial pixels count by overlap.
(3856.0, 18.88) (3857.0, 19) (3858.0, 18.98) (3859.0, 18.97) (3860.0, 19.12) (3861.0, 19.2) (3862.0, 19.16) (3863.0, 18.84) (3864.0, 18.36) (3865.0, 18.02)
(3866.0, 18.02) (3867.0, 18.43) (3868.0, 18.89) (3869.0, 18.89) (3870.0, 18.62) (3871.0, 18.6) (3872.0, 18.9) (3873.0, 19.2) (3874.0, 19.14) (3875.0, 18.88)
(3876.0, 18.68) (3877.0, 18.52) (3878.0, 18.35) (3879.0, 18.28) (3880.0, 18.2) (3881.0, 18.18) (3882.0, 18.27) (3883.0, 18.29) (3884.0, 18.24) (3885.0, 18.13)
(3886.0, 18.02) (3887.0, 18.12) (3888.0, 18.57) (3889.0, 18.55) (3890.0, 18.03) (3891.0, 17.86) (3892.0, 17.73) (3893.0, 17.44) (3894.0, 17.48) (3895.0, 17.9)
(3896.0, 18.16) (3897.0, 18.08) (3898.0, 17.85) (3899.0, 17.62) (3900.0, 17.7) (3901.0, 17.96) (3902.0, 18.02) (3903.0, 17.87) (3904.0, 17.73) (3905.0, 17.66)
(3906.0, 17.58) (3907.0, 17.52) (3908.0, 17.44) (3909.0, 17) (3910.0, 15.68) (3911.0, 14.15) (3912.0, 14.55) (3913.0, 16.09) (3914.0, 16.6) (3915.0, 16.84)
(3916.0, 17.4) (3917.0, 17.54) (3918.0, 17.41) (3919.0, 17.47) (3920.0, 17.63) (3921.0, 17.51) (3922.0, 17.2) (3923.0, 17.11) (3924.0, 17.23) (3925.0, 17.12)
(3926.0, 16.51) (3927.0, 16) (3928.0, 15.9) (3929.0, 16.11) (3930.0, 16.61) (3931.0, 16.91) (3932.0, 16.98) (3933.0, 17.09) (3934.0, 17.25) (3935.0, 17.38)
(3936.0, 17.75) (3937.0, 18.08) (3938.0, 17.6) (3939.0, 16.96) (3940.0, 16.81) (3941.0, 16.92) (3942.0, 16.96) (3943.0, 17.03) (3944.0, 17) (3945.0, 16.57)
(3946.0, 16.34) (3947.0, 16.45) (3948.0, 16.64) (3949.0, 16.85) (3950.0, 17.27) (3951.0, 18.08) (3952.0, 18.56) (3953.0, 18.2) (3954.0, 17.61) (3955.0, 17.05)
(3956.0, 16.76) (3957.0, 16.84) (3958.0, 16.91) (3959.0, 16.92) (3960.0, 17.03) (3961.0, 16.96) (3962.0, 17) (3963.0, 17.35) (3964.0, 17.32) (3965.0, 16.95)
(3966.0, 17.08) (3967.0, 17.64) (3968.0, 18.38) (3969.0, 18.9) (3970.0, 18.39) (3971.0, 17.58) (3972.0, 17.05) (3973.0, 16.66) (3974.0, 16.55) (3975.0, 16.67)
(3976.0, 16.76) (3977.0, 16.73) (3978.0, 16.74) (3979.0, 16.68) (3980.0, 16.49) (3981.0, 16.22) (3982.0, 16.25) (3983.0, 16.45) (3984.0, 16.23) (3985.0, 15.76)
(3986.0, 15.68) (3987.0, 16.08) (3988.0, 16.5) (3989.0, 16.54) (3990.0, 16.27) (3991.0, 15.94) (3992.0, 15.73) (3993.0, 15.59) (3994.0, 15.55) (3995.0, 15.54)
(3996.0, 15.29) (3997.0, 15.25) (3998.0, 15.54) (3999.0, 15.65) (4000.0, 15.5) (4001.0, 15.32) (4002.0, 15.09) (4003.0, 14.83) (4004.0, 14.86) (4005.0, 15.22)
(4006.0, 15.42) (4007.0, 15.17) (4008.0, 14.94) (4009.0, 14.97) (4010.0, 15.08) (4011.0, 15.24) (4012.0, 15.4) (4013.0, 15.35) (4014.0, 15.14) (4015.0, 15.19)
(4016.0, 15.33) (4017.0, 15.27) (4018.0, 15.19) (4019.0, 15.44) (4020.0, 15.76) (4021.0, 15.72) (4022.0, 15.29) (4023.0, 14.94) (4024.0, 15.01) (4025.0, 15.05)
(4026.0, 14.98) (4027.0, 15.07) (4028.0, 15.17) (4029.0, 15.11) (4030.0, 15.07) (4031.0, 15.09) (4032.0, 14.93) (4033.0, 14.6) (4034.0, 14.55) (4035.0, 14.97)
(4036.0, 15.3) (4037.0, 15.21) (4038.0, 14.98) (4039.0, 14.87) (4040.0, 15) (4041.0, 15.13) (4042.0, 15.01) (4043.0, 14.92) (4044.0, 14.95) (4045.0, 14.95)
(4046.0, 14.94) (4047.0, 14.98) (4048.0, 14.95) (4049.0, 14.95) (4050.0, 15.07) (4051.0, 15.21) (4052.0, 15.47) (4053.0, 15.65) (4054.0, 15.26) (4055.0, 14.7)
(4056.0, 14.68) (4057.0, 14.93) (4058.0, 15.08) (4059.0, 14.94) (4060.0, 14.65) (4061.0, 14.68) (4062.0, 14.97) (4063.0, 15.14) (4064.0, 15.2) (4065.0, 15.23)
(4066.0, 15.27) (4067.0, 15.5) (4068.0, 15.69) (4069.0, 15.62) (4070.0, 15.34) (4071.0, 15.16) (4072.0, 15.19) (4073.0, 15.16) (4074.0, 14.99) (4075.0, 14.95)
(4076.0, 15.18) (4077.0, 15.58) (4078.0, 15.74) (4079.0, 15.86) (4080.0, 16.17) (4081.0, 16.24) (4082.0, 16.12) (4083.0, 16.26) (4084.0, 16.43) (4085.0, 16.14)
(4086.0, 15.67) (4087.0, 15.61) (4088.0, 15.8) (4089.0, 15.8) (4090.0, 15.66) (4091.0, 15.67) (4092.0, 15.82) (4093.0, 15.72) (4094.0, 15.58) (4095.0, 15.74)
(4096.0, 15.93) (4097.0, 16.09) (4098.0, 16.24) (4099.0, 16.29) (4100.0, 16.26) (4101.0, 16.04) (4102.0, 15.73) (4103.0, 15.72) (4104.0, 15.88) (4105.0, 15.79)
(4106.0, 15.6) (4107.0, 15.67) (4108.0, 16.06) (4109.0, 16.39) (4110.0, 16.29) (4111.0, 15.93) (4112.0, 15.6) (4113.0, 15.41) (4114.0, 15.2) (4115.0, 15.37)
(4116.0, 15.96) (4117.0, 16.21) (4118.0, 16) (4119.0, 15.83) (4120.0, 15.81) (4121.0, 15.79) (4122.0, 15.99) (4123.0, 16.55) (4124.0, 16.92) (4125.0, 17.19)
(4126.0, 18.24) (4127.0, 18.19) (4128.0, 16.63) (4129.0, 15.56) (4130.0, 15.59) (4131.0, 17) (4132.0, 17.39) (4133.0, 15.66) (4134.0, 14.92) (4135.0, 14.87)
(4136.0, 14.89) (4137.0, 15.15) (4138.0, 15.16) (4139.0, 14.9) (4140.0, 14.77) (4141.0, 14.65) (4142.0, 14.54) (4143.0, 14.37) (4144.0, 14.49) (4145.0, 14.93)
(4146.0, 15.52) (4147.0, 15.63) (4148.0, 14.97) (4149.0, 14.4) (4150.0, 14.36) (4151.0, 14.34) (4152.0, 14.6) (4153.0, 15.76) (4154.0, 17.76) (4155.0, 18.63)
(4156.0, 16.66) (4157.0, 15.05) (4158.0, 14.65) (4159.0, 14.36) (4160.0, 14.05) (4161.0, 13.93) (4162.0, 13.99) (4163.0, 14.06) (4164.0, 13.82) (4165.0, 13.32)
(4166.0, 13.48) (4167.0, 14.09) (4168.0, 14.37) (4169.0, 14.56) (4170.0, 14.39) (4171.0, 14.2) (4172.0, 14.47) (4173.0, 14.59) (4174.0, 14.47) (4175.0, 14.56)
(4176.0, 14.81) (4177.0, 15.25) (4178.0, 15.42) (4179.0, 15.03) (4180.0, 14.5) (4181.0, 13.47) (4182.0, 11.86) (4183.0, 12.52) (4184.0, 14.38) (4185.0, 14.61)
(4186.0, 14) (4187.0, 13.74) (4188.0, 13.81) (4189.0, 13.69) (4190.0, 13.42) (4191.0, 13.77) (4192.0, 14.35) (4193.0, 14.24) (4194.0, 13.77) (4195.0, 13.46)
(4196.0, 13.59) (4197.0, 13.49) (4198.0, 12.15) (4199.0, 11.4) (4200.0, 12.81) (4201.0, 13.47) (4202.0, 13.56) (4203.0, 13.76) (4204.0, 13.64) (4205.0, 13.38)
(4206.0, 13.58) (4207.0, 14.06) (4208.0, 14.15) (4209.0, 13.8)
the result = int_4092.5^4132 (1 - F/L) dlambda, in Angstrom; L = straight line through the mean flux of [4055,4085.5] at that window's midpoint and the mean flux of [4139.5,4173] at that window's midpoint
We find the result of -2.72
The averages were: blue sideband 15.4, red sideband 14.8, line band 16.1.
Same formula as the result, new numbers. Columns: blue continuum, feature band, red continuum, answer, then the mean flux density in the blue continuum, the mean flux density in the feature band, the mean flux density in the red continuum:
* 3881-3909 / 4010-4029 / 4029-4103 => 0.97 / 17.9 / 15.2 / 15.4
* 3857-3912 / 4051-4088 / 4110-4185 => 1.45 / 18.1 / 15.4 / 15.2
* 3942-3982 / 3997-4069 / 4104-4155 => 6.09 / 17.1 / 15.1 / 15.7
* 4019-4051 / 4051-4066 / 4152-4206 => -0.14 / 15.1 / 15.1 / 14.2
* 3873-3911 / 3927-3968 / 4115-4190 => 0.52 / 17.9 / 17.1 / 15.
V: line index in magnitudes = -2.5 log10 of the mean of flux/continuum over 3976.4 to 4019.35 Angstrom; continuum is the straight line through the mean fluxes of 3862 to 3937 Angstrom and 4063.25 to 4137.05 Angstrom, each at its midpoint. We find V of 0.08 mag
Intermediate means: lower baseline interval 17.7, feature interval 15.6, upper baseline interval 15.9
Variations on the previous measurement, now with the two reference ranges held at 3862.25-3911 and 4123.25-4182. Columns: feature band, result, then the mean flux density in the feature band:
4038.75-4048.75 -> 0.09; 15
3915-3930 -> 0.04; 17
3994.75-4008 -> 0.10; 15.3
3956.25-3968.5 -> 0.00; 17.2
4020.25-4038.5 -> 0.10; 15.1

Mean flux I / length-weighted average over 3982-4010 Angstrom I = 15.6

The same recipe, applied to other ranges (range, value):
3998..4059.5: 15.1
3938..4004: 16.6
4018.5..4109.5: 15.4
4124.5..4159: 15.6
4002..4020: 15.2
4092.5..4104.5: 15.9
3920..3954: 17.1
